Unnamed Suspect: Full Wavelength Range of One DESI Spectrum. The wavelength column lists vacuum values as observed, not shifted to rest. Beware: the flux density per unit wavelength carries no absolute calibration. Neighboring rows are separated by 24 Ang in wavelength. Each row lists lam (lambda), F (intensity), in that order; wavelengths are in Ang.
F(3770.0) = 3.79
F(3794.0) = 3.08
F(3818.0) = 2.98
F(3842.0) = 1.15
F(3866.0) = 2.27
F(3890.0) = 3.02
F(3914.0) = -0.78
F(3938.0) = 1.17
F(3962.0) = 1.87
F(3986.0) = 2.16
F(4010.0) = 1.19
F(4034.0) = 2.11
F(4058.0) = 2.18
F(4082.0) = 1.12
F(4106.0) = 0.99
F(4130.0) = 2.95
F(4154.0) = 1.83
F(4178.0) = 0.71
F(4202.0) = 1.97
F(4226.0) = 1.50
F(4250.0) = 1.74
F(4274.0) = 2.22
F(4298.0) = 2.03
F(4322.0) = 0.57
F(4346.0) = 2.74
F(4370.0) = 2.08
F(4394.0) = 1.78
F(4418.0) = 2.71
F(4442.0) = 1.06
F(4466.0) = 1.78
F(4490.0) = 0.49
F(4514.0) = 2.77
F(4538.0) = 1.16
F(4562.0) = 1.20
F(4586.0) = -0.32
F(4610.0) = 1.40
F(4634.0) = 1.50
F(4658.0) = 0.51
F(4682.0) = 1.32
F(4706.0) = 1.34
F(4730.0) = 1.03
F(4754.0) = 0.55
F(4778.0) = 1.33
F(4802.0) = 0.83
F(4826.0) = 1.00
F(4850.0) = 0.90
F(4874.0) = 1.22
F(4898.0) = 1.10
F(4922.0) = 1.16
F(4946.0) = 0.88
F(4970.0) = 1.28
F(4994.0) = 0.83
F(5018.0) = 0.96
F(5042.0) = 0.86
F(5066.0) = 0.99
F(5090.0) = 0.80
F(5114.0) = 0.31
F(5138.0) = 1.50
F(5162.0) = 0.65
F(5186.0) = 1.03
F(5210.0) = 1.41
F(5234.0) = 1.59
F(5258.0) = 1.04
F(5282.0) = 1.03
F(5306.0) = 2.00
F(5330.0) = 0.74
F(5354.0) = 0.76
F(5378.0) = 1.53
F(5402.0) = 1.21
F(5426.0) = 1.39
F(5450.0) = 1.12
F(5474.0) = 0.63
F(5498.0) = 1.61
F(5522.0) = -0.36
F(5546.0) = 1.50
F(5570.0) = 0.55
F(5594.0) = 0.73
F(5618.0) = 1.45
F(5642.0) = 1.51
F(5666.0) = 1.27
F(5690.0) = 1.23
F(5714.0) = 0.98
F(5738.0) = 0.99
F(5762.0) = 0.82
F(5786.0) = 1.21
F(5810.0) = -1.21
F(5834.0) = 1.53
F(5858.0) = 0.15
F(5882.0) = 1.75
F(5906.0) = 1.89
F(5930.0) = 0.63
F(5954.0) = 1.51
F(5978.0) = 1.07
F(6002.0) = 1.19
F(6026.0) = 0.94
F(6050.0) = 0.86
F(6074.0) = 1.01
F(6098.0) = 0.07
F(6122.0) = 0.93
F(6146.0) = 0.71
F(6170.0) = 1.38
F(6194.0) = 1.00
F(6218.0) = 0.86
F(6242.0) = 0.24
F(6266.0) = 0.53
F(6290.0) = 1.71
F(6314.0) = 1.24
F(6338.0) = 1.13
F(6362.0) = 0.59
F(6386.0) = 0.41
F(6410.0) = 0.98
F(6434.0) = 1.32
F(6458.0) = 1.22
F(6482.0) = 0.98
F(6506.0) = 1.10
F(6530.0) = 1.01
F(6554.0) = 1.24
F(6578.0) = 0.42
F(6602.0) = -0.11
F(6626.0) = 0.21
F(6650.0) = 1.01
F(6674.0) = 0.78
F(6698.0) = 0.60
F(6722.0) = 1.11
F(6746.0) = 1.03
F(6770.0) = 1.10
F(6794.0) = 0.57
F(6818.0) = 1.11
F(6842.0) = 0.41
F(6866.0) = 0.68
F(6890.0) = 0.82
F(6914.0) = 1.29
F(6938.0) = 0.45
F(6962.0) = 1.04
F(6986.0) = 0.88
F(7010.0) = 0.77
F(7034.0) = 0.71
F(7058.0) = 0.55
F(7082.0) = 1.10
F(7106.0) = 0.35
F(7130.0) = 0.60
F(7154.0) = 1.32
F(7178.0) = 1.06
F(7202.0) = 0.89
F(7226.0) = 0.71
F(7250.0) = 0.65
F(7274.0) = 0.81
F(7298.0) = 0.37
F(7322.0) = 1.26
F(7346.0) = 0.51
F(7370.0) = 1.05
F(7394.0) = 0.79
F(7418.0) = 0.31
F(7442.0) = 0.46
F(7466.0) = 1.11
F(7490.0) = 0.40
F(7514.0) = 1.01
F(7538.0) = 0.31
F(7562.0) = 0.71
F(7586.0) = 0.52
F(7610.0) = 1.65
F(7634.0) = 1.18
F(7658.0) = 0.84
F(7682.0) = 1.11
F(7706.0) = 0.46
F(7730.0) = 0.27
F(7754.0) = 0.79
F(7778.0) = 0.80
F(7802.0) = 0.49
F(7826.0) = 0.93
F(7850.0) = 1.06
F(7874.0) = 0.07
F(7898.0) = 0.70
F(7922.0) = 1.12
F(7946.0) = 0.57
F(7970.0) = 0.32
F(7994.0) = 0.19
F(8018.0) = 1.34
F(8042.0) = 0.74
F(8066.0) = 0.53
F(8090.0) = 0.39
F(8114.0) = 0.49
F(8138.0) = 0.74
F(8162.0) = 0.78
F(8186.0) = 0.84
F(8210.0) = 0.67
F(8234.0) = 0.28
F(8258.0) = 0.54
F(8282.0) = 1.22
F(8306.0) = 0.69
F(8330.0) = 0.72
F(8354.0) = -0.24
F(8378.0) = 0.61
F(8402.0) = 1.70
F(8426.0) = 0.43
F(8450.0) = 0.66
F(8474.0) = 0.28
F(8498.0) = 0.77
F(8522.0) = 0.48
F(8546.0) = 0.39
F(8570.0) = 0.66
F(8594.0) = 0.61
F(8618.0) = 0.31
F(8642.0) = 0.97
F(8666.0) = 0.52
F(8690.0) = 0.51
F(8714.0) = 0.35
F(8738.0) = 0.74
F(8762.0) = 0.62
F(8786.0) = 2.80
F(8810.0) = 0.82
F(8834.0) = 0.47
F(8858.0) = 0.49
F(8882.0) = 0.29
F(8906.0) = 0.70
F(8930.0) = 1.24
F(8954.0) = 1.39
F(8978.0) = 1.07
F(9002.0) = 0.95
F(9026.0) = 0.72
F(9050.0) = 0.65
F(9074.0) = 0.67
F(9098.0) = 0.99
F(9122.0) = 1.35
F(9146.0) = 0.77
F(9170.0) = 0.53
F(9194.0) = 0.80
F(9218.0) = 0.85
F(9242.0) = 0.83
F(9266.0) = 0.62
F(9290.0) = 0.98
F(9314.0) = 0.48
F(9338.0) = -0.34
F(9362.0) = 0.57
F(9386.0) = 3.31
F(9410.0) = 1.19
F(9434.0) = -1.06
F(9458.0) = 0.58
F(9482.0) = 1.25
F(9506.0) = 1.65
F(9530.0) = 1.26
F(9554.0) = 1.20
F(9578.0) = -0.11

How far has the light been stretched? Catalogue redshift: 1.36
